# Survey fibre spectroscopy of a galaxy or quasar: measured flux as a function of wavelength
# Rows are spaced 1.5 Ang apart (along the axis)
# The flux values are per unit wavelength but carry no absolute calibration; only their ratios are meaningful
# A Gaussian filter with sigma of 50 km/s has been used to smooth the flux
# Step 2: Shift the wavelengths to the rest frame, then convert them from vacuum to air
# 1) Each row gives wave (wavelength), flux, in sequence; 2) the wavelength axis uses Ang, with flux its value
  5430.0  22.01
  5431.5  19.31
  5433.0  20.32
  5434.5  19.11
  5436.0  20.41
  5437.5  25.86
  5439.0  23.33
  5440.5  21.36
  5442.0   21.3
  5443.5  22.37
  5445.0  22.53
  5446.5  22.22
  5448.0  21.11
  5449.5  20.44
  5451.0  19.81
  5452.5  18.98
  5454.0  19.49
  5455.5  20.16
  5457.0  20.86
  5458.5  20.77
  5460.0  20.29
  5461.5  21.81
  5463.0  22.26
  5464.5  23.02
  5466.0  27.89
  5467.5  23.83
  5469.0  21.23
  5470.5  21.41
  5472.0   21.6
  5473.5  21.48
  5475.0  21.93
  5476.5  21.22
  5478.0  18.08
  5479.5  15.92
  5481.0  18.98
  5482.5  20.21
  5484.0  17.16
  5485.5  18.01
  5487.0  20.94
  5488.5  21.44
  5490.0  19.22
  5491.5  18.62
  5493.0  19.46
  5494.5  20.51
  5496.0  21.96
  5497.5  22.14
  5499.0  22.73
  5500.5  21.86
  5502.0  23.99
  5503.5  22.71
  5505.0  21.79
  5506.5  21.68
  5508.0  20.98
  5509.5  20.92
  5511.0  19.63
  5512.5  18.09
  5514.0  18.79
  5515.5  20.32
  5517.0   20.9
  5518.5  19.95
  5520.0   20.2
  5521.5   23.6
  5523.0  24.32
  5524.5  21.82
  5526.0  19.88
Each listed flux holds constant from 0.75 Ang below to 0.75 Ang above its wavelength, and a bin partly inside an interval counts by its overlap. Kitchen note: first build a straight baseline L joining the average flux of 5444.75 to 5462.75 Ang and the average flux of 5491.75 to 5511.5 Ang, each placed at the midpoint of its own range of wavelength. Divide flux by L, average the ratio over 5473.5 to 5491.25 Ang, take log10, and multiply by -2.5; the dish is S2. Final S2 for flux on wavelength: 0.09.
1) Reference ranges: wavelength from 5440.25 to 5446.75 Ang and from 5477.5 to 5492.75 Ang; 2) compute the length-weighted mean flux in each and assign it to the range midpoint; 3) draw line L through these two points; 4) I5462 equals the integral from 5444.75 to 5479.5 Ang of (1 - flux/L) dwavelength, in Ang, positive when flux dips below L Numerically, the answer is -1.19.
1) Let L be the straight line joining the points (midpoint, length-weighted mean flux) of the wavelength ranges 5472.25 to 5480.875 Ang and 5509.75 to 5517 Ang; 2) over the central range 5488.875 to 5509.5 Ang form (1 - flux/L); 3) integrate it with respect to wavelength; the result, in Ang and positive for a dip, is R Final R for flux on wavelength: -1.8 Ang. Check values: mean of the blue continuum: 19.8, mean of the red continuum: 19.5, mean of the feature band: 21.3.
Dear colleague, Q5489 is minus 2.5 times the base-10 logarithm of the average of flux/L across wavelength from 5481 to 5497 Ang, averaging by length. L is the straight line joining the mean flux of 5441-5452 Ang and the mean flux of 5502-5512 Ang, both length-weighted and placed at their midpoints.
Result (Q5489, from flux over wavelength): 0.09 mag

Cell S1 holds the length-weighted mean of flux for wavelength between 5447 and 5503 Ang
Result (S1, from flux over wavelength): 20.8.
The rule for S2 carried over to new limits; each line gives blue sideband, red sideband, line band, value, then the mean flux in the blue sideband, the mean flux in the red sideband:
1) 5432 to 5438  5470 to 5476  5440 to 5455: 0.02 mag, 21.2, 21.6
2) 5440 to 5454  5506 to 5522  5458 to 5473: -0.08 mag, 21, 20.4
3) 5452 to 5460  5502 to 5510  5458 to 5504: 0.00 mag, 20.1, 21.9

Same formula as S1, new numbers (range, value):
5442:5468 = 21.6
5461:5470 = 23.3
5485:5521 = 20.7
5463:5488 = 20.9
